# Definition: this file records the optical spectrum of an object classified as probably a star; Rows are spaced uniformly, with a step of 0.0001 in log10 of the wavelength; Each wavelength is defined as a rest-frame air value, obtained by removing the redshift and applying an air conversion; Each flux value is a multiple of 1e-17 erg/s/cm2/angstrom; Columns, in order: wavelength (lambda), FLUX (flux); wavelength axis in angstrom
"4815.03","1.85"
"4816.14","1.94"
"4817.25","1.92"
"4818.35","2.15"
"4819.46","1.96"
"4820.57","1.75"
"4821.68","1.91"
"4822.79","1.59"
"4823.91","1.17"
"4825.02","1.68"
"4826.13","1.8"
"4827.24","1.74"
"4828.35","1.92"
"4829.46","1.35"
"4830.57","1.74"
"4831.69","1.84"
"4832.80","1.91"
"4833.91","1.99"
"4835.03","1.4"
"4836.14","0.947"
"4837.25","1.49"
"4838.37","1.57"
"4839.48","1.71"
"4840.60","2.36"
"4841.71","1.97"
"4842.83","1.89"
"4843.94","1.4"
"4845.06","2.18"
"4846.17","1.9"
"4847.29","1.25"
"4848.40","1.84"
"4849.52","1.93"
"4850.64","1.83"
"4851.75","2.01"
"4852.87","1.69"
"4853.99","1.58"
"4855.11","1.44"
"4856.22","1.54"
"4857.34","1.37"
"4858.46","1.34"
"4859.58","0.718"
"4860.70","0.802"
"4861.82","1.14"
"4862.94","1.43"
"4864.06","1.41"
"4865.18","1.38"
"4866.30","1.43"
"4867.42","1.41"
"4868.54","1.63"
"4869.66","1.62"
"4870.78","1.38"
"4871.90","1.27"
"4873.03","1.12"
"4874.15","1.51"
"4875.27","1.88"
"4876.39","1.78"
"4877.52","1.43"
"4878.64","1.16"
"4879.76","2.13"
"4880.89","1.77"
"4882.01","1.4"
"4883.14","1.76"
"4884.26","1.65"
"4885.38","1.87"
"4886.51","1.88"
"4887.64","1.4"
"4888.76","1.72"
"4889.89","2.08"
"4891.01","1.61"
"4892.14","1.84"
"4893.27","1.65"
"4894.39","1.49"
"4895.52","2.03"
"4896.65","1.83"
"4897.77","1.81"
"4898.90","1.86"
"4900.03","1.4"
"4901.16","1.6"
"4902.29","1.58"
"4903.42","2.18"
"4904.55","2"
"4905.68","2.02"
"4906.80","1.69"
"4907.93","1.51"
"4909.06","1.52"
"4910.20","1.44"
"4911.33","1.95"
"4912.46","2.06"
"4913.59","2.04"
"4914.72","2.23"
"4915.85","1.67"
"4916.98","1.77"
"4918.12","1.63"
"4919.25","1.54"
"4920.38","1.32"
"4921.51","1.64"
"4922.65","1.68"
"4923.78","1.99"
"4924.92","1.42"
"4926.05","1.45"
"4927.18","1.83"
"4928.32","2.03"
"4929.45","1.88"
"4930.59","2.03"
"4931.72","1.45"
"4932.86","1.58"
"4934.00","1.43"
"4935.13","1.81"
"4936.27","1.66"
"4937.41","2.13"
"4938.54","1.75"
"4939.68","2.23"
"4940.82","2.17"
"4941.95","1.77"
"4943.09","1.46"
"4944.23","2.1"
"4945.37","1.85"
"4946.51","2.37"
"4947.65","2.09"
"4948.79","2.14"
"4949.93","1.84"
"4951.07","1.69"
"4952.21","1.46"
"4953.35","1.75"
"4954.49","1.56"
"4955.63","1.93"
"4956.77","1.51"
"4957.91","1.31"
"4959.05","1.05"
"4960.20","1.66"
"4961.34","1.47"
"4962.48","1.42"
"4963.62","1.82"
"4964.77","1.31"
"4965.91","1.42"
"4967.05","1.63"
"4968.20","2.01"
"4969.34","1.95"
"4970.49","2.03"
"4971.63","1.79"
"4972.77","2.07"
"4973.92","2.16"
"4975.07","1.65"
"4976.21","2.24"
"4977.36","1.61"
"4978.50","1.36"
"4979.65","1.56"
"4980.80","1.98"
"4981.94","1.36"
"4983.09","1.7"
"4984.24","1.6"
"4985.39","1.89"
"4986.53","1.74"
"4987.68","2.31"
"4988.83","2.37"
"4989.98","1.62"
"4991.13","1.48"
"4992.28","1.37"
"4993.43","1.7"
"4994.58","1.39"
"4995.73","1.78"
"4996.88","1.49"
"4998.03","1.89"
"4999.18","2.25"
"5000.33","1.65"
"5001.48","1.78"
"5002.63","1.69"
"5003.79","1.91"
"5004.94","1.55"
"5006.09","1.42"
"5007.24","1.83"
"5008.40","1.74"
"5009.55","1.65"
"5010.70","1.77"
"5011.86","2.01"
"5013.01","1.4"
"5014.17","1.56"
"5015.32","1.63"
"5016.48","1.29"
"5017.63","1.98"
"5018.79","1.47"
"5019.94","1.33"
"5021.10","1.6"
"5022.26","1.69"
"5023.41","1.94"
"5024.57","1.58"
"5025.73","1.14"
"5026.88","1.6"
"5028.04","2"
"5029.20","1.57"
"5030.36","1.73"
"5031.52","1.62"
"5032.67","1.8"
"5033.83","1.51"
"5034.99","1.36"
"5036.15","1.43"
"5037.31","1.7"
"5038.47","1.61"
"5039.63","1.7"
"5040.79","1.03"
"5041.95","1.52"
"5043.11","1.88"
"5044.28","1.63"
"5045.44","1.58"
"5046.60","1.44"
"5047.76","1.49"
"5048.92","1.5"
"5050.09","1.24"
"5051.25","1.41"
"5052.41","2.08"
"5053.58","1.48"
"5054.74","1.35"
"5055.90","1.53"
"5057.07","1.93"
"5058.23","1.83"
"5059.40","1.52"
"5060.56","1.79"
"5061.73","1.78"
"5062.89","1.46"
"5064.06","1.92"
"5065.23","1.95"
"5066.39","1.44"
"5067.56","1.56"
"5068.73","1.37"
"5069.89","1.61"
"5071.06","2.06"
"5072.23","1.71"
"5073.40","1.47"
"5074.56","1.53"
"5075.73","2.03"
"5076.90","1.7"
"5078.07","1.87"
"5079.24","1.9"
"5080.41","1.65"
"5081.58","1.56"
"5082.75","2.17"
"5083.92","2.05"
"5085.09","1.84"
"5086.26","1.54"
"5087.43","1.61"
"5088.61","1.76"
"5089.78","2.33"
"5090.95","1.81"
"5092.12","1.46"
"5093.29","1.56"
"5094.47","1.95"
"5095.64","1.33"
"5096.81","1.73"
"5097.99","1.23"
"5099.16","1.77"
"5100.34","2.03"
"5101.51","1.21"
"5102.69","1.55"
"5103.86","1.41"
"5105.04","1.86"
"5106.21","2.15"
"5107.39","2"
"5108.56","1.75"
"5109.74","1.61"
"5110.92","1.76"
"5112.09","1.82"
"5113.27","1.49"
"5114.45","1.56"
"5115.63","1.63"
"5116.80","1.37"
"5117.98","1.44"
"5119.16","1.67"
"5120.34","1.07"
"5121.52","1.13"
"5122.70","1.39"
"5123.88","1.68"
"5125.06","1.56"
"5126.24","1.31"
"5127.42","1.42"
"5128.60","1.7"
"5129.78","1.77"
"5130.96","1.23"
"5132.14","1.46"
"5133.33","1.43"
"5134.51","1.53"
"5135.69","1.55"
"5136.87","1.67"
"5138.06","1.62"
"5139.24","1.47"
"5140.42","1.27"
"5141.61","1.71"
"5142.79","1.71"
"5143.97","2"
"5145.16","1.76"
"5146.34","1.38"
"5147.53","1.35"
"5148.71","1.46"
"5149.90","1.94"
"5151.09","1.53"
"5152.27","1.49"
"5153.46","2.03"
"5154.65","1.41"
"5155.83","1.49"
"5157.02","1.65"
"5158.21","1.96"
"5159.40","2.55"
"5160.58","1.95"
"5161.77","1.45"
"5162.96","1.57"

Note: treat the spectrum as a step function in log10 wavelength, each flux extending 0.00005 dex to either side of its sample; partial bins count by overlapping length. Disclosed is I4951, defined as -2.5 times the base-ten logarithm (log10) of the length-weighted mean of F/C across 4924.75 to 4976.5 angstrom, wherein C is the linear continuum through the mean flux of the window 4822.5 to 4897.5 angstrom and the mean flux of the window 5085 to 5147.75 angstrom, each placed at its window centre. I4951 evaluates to -0.10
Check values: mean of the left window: 1.61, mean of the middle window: 1.77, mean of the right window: 1.6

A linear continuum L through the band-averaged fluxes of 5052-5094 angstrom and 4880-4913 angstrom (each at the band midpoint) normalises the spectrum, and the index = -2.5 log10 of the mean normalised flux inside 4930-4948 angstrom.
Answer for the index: -0.07 mag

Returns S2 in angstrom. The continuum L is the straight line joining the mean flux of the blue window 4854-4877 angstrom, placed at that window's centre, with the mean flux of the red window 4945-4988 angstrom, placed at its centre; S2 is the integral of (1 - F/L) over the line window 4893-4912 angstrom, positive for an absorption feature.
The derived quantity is -2.8 angstrom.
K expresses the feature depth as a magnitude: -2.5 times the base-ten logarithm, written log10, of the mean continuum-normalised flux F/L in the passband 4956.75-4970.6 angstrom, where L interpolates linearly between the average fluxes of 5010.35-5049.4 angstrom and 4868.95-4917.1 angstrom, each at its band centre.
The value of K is 0.05 mag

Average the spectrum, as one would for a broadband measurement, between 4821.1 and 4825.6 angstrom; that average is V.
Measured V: 1.59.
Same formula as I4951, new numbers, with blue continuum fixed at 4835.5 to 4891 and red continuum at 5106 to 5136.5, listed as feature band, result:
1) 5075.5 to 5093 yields -0.165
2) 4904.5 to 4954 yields -0.144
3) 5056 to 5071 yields -0.088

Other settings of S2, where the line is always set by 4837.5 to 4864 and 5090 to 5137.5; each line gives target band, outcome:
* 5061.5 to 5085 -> -2.3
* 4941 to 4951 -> -2.2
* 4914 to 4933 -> -1.5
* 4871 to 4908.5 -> -2.3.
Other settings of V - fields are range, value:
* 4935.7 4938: 1.89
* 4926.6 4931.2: 1.94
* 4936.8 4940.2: 2.03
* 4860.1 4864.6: 1.19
